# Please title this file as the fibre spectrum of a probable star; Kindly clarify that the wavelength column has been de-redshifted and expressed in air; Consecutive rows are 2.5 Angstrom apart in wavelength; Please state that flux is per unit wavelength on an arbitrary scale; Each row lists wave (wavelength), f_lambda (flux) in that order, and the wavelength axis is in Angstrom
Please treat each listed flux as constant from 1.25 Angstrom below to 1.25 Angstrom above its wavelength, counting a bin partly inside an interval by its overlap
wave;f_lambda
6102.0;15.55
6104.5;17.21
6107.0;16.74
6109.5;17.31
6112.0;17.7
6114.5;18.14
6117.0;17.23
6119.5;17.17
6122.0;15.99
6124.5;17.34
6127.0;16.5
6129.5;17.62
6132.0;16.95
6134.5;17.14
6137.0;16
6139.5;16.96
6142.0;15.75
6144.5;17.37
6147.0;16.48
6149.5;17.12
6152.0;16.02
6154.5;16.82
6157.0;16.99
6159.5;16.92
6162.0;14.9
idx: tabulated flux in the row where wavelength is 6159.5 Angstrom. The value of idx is 16.92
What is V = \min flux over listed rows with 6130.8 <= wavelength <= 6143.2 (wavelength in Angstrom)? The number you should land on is 15.75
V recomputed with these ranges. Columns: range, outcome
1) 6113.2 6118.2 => 17.23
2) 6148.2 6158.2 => 16.02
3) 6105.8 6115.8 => 16.74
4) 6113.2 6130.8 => 15.99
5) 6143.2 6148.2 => 16.48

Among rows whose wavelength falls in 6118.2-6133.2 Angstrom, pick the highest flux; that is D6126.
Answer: 17.62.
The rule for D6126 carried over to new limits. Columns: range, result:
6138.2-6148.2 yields 17.37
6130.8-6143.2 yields 17.14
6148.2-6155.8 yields 17.12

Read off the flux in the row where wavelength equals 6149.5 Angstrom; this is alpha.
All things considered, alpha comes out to 17.12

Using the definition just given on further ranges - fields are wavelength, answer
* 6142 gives 15.75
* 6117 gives 17.23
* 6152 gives 16.02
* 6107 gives 16.74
